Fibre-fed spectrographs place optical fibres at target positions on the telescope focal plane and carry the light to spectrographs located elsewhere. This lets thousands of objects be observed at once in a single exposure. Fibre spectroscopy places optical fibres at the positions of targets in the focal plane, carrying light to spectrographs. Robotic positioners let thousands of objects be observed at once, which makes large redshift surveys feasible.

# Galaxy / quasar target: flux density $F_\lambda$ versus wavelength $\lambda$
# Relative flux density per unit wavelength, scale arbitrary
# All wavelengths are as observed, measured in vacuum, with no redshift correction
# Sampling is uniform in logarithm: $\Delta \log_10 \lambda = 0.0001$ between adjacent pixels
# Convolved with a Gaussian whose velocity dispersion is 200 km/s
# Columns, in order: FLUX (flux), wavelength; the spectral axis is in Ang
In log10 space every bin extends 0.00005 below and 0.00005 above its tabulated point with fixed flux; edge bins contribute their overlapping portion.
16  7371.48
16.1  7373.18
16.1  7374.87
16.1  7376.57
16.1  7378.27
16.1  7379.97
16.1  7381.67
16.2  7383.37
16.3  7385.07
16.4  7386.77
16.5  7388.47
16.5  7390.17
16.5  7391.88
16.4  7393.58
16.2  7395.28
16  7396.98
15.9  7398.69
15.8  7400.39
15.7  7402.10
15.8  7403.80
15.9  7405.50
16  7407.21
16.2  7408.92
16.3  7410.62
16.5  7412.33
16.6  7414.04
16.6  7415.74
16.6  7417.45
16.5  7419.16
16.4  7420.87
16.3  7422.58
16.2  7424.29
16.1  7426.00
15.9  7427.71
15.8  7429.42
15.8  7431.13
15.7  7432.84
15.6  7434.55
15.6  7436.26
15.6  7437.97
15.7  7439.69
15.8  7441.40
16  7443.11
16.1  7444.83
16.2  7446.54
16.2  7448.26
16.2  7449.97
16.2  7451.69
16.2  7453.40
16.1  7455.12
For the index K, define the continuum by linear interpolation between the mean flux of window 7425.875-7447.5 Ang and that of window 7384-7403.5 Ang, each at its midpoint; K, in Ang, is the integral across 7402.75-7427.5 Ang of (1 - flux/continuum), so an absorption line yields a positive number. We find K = -0.4 Ang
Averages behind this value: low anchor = 16.2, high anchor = 15.8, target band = 16.3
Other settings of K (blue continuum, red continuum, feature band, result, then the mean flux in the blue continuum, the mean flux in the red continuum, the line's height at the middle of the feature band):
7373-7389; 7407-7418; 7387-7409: 0.3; 16.2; 16.4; 16.3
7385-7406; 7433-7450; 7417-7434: -0.1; 16.1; 15.9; 16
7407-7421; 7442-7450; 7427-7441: 0.5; 16.4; 16.1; 16.2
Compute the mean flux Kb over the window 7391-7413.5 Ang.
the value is 16.1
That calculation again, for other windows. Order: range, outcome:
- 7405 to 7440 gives 16.1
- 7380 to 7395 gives 16.3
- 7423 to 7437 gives 15.9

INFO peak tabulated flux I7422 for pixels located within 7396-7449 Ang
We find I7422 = 16.6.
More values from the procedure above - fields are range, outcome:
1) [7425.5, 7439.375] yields 16.1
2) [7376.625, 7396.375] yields 16.5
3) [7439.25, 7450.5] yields 16.2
